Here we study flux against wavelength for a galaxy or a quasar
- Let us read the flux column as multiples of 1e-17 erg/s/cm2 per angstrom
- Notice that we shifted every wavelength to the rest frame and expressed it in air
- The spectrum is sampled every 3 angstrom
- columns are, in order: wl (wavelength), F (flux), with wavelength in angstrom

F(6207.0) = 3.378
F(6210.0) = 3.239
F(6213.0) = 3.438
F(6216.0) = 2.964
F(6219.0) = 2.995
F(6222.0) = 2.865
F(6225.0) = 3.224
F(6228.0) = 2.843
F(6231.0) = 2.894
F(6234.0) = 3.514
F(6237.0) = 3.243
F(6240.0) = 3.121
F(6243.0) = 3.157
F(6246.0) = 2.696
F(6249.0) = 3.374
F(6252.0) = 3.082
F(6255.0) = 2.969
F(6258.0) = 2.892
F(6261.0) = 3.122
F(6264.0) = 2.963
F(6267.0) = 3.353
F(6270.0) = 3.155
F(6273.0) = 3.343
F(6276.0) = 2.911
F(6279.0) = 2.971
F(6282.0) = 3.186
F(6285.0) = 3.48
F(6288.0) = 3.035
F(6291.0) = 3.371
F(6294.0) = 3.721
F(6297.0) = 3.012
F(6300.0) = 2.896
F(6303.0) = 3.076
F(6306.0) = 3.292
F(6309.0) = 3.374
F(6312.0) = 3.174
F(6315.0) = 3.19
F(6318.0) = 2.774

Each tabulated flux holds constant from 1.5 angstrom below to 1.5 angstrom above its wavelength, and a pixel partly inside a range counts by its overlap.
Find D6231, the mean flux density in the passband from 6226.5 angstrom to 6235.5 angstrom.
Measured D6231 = 3.08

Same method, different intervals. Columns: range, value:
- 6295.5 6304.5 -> 2.99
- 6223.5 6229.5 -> 3.03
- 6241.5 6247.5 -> 2.93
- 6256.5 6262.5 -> 3.01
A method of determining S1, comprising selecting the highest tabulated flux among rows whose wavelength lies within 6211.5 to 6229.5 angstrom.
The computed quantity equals 3.438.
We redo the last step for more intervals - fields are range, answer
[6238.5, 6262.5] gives 3.374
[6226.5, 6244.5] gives 3.514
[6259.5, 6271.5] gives 3.353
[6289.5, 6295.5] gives 3.721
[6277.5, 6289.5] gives 3.48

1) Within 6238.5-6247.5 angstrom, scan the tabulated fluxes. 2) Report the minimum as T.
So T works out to 2.696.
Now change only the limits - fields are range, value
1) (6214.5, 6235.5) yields 2.843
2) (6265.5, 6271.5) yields 3.155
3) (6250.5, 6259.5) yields 2.892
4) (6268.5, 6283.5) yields 2.911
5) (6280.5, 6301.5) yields 2.896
